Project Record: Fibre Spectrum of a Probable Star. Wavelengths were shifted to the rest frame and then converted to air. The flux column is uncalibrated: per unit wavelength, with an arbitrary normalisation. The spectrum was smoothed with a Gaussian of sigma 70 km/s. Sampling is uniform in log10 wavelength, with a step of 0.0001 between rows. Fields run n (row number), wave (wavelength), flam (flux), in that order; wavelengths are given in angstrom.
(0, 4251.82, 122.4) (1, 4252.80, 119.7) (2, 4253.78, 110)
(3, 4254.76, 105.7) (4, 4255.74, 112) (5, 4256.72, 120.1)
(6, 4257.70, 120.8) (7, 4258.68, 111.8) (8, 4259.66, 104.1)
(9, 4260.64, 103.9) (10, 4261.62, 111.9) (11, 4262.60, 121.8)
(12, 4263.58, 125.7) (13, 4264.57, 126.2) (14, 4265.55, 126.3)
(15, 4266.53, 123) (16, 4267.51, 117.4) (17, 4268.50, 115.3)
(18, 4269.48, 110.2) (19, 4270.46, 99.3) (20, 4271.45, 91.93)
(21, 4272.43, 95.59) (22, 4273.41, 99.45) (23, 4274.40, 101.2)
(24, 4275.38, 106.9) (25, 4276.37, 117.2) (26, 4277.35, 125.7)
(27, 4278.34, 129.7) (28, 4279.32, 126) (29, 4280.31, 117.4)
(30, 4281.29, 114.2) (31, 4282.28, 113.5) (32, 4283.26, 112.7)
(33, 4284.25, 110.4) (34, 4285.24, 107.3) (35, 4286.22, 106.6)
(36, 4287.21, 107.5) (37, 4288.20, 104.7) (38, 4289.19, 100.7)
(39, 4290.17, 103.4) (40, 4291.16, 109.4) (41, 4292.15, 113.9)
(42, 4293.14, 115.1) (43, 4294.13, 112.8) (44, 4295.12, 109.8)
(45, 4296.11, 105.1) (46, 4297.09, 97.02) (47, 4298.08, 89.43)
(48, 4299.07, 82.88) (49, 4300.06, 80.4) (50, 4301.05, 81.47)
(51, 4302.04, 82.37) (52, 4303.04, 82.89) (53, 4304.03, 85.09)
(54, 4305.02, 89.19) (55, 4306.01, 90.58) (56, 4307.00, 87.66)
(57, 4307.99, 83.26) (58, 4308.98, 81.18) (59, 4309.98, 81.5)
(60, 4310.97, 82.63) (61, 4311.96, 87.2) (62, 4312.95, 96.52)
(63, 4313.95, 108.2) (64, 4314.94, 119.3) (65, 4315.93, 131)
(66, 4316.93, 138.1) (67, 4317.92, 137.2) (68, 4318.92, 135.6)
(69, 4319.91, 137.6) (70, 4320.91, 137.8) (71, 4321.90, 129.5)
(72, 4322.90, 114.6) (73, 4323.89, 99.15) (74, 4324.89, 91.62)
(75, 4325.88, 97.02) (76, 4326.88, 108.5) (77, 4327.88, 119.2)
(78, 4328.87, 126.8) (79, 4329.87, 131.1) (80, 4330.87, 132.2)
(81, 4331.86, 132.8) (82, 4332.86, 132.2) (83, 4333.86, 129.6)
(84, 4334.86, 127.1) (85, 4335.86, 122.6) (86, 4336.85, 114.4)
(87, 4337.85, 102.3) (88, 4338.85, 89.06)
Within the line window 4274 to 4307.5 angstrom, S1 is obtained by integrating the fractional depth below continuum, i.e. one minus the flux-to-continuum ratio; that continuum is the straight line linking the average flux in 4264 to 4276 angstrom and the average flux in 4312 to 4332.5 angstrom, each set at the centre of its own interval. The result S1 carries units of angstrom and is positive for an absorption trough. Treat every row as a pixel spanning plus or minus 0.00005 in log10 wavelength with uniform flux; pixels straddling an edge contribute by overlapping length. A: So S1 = 3.0 angstrom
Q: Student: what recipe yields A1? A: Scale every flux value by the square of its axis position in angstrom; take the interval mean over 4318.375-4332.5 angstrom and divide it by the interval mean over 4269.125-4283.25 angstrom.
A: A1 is 1.1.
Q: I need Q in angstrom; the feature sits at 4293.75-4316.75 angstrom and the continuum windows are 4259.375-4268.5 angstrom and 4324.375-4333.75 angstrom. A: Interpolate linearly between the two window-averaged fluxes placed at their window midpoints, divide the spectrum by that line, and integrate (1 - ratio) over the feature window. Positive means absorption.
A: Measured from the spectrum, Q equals 4.8 angstrom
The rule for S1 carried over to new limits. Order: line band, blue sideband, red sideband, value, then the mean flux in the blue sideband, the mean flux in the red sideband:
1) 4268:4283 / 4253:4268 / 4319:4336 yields 0.8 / 116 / 122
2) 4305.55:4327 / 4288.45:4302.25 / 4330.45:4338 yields 1.0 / 99.3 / 125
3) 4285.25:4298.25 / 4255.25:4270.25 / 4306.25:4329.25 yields 0.8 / 116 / 110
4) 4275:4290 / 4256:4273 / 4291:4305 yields -1.4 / 113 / 95.7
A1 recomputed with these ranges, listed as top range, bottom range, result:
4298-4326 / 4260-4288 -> 0.92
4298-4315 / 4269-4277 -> 0.86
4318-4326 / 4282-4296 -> 1.12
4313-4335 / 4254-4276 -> 1.13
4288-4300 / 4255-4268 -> 0.89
